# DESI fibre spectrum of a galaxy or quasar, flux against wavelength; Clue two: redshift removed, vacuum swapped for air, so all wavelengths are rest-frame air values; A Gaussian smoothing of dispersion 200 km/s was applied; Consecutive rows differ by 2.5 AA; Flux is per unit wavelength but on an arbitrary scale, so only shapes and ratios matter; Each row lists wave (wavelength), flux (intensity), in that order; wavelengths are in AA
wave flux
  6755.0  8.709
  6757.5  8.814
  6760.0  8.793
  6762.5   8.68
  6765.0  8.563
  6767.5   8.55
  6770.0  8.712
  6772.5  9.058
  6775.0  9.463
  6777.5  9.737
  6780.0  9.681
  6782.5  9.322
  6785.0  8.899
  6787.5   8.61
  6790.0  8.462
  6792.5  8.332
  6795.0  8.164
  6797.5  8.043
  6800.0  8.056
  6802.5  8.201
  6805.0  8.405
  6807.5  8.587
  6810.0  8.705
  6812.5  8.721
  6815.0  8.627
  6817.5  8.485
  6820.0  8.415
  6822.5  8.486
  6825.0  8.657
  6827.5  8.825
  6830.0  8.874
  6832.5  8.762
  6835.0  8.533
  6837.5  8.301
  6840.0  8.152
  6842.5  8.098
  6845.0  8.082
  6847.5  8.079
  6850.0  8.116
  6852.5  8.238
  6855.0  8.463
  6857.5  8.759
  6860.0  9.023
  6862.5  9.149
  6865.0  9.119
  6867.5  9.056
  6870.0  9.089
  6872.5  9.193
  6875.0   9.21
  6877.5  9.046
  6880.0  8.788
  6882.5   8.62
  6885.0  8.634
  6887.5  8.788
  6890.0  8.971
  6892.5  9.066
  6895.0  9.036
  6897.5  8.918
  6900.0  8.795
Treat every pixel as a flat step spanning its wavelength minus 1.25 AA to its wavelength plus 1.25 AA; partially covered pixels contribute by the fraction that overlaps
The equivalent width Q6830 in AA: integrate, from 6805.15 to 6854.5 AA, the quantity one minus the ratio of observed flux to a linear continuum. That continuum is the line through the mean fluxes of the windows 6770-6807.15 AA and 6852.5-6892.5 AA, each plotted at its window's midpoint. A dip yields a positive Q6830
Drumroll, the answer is 2.0 AA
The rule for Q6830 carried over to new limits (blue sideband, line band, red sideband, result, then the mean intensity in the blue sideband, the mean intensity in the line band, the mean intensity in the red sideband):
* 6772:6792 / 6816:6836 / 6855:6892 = 0.9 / 9.13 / 8.63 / 8.95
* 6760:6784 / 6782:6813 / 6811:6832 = 1.3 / 9.07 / 8.48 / 8.64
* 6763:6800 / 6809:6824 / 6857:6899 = 0.5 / 8.8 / 8.57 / 8.97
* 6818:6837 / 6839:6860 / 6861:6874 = 1.4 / 8.63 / 8.3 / 9.12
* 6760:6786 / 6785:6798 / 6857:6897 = 0.9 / 9.05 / 8.39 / 8.97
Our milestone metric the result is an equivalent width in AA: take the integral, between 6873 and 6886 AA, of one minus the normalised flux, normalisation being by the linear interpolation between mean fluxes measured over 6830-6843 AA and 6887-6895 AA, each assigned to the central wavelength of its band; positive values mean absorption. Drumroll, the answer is 0.0 AA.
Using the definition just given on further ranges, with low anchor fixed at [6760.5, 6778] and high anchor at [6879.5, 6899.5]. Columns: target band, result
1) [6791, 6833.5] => 2.0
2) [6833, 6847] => 1.0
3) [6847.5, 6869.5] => 0.4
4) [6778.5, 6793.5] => 0.0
